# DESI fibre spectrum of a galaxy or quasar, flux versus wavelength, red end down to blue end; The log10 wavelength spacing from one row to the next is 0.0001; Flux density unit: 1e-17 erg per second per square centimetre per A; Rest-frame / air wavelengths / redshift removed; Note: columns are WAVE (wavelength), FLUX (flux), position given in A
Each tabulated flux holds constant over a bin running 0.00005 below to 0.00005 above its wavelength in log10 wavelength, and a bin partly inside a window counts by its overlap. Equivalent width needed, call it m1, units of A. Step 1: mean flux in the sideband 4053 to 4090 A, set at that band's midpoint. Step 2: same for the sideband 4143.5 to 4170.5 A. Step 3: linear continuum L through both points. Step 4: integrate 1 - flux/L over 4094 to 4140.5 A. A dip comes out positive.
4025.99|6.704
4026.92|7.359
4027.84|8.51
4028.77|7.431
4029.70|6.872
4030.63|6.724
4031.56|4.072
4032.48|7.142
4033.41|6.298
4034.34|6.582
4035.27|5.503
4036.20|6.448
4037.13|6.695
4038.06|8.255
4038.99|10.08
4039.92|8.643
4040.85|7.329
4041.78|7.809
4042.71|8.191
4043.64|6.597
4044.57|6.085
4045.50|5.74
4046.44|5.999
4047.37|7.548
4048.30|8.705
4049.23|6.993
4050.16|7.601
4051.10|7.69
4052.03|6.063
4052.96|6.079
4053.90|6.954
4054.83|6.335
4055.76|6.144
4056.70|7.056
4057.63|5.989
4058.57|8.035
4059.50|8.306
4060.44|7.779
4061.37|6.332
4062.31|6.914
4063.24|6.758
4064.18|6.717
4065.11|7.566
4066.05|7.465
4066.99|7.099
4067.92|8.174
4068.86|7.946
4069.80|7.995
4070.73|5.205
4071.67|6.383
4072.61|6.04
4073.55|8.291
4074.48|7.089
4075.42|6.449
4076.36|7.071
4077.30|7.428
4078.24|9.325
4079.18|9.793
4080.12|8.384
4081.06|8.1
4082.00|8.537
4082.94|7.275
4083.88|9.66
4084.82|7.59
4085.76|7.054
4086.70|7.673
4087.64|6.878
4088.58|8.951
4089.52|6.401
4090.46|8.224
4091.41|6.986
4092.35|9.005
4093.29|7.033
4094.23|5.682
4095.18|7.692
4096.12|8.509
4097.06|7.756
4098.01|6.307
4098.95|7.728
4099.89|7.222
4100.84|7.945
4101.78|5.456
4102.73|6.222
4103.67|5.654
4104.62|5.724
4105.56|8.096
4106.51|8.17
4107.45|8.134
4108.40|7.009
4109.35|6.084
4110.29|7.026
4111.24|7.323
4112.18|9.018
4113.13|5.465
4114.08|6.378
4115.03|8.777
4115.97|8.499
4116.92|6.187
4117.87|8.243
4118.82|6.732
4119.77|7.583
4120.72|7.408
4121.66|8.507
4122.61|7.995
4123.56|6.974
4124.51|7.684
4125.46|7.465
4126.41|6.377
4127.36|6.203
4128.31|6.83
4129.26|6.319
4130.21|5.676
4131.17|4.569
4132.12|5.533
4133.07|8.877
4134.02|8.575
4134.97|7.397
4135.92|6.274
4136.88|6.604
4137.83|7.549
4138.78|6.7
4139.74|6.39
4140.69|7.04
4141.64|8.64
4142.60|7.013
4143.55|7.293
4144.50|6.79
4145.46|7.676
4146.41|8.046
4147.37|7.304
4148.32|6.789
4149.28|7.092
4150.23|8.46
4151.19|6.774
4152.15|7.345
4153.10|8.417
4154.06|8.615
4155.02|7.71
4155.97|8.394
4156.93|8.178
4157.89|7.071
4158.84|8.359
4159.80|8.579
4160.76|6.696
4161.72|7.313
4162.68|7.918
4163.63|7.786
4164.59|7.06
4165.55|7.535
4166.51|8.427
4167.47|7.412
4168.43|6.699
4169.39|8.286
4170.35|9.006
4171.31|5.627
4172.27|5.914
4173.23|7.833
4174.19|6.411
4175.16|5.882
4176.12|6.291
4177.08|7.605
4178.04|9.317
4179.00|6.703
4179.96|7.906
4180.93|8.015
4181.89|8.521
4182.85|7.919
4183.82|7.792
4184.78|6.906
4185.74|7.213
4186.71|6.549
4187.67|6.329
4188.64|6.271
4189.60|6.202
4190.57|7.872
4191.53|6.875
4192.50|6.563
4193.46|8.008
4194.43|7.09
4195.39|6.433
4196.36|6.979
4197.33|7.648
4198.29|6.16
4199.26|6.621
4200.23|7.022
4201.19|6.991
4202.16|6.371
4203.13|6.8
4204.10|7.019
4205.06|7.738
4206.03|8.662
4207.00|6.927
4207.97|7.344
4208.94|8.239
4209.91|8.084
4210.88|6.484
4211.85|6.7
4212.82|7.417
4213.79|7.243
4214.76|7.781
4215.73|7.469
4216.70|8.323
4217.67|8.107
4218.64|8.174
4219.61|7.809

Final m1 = 2.9 A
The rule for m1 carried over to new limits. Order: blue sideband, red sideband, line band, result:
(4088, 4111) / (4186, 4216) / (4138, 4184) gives -2.4 A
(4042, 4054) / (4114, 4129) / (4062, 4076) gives 0.0 A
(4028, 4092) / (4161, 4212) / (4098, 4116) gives 0.4 A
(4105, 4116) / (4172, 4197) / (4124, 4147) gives 1.1 A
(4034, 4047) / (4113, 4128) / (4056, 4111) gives -1.0 A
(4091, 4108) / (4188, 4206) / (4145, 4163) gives -1.7 A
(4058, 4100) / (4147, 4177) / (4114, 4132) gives 1.0 A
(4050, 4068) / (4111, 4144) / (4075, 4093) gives -2.2 A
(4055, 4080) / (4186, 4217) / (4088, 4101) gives -0.5 A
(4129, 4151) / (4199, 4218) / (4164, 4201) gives 0.4 A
